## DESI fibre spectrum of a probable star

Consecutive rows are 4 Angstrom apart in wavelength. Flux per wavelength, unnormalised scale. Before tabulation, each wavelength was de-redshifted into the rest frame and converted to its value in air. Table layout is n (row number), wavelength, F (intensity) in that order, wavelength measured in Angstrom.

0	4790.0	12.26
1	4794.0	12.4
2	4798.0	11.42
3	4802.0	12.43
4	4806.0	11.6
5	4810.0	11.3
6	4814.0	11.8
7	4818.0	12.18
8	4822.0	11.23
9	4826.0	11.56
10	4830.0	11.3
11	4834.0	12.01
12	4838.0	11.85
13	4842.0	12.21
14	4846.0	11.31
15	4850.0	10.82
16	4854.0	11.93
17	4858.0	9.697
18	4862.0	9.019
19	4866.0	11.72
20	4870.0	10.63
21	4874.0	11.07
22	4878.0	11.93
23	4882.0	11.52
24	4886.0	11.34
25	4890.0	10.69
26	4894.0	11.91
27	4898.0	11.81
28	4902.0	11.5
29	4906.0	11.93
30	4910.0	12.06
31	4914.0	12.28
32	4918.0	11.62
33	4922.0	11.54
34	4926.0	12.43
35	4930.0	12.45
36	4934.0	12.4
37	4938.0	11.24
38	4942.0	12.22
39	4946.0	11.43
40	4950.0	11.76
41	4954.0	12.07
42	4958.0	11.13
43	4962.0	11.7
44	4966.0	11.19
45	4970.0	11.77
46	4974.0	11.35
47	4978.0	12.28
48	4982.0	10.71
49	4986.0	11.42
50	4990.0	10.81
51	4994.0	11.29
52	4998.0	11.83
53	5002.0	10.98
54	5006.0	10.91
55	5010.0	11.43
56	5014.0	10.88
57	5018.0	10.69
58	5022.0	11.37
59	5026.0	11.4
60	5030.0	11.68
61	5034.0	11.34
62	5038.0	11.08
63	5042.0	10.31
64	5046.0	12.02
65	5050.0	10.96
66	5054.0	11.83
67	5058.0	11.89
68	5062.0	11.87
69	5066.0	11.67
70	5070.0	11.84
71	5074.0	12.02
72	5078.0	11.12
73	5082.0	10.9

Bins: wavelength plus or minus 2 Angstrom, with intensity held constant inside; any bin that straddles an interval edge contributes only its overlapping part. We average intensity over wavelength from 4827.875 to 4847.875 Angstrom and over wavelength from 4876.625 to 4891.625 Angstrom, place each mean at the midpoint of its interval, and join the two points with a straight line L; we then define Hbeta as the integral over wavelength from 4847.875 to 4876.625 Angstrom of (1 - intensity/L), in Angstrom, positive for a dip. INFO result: 2.0 Angstrom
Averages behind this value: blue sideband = 11.7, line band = 10.7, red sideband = 11.4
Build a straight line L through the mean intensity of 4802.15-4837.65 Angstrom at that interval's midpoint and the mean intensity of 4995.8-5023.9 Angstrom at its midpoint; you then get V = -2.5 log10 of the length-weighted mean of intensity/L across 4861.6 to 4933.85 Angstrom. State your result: -0.01 mag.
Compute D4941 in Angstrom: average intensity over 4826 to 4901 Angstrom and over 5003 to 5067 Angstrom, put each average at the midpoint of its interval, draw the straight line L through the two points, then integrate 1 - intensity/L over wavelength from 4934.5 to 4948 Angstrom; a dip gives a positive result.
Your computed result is -0.5 Angstrom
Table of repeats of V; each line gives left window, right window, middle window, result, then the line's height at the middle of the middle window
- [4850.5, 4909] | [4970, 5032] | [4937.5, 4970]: -0.04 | 11.3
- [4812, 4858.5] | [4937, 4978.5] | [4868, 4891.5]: 0.04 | 11.6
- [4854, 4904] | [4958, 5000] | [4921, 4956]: -0.06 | 11.3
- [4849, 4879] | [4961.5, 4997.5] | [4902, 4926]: -0.08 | 11.1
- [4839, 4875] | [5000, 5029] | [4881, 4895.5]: -0.03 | 11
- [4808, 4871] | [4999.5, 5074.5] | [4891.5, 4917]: -0.05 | 11.3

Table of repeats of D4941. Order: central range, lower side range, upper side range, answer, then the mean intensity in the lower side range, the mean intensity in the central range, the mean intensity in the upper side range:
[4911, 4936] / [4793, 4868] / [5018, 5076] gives -1.4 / 11.4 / 12.1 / 11.5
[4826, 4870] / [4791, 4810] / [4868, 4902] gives 1.6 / 11.9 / 11.2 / 11.4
